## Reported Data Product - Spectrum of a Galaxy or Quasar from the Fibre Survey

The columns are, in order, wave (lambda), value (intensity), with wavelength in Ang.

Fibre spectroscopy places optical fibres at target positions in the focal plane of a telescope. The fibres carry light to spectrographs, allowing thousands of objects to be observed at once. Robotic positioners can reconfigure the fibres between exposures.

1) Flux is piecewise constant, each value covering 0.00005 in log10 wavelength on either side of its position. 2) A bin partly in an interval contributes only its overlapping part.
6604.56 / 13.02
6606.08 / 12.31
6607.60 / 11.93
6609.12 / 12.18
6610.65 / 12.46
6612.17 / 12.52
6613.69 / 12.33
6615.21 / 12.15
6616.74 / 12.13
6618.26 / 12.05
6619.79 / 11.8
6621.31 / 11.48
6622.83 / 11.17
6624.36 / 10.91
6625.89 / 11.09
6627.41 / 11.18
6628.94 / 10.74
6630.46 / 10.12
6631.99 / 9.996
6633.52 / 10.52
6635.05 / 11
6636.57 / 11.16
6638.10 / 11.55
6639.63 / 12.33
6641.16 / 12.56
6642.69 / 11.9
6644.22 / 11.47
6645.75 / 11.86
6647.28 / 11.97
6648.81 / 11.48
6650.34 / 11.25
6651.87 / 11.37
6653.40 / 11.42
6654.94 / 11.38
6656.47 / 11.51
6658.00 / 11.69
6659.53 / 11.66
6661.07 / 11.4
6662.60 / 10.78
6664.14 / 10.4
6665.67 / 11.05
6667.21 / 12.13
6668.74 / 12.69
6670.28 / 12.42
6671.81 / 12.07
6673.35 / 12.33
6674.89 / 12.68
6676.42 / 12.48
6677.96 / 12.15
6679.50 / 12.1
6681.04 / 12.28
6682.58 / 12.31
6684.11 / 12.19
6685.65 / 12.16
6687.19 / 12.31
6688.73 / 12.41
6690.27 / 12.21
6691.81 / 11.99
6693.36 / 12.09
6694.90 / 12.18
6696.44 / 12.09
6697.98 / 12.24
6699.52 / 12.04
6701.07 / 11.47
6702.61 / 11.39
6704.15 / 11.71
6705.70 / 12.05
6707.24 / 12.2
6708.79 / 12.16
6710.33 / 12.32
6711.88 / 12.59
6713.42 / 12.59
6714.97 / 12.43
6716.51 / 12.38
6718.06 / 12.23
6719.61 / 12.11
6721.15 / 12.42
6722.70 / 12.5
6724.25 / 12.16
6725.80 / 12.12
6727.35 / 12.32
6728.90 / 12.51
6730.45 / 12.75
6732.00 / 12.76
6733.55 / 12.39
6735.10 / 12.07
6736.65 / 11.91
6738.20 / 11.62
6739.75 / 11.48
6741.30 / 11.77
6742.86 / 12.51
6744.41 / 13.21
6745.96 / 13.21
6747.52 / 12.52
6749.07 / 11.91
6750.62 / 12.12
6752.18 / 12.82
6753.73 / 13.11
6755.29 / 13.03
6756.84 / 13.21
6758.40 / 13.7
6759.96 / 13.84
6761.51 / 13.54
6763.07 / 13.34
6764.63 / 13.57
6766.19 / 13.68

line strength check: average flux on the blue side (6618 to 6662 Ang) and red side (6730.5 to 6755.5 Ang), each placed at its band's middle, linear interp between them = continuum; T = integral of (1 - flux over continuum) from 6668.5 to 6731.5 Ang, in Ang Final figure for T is -1.4 Ang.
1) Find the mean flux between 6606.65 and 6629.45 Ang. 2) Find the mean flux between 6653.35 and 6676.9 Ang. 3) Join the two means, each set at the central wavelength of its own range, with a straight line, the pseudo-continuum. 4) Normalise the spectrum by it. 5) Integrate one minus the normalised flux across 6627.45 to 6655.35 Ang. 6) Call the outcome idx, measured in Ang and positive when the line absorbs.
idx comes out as 1.0 Ang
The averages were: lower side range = 11.8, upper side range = 11.8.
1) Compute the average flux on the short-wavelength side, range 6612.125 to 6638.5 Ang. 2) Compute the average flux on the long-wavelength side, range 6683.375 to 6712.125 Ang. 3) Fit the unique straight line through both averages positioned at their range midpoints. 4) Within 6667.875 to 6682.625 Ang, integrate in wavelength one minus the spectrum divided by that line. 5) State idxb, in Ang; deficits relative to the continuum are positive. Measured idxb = -0.6 Ang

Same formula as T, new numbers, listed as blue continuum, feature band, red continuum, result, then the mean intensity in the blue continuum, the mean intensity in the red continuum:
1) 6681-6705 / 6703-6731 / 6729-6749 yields -0.20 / 12.1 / 12.3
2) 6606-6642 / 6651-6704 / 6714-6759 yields 0.32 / 11.6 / 12.5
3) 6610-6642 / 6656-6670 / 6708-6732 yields 0.39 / 11.5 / 12.4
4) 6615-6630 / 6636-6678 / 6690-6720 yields -0.14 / 11.4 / 12.1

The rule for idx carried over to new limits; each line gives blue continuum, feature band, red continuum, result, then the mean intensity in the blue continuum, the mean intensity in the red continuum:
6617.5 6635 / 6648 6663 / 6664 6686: 0.4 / 11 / 12.1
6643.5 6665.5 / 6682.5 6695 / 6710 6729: -0.3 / 11.4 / 12.4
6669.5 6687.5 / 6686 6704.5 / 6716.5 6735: 0.4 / 12.3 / 12.4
